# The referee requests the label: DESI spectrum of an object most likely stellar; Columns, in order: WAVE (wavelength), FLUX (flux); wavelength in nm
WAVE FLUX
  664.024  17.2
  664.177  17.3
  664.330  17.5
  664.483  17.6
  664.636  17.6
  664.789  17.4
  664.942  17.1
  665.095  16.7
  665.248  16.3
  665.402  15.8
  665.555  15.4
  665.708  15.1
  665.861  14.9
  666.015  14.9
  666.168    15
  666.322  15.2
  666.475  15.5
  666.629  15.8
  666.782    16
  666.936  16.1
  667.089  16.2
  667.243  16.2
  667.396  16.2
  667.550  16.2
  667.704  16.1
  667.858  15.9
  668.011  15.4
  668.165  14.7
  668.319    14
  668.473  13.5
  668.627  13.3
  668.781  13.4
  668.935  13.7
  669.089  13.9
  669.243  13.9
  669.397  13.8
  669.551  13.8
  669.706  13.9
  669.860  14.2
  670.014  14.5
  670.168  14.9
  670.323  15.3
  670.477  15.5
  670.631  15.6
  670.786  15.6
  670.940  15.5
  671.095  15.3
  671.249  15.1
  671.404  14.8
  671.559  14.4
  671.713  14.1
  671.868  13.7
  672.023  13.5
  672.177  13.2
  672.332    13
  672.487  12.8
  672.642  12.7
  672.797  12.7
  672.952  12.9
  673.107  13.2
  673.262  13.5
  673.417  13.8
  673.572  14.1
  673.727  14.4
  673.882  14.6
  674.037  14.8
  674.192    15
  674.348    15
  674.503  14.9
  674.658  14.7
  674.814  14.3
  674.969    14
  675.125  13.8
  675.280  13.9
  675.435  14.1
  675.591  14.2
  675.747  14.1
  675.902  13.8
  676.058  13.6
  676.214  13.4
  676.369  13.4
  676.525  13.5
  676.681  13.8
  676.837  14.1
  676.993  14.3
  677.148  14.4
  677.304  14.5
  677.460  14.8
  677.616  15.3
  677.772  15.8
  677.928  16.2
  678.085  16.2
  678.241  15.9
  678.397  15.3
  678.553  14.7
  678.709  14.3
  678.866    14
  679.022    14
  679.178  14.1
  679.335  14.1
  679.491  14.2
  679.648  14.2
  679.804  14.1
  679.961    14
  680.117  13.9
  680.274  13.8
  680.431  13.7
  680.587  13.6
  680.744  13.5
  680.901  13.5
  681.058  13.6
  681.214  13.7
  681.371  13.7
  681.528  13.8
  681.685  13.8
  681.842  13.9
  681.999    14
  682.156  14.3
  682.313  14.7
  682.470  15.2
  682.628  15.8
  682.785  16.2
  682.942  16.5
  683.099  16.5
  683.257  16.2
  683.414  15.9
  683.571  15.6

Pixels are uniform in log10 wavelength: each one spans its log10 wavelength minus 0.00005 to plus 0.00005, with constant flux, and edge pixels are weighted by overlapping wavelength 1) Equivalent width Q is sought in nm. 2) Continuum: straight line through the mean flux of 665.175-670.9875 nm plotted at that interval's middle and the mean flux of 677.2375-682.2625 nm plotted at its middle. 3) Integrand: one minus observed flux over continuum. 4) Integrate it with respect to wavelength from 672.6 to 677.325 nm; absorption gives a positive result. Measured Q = 0.20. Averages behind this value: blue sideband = 15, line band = 14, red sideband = 14.3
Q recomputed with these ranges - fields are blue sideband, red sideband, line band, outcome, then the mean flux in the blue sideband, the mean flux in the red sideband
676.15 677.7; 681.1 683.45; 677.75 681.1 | 0.03 nm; 14.2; 14.9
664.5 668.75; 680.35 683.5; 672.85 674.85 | 0.12 nm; 15.6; 14.6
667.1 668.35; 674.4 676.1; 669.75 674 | 0.19 nm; 15.7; 14.2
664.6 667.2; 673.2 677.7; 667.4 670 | 0.17 nm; 15.9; 14.2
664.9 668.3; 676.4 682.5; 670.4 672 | 0.03 nm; 15.7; 14.3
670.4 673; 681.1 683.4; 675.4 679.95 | 0.05 nm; 14.2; 14.9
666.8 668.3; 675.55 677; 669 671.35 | 0.07 nm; 15.8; 13.8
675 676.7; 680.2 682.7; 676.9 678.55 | -0.16 nm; 13.8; 14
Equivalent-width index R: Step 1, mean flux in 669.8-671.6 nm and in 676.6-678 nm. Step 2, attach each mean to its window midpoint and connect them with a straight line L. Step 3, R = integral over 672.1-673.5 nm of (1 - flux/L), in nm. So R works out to 0.18 nm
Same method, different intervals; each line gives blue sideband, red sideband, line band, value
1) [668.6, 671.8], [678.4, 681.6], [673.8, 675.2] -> -0.029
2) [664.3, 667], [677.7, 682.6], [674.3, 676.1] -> 0.088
